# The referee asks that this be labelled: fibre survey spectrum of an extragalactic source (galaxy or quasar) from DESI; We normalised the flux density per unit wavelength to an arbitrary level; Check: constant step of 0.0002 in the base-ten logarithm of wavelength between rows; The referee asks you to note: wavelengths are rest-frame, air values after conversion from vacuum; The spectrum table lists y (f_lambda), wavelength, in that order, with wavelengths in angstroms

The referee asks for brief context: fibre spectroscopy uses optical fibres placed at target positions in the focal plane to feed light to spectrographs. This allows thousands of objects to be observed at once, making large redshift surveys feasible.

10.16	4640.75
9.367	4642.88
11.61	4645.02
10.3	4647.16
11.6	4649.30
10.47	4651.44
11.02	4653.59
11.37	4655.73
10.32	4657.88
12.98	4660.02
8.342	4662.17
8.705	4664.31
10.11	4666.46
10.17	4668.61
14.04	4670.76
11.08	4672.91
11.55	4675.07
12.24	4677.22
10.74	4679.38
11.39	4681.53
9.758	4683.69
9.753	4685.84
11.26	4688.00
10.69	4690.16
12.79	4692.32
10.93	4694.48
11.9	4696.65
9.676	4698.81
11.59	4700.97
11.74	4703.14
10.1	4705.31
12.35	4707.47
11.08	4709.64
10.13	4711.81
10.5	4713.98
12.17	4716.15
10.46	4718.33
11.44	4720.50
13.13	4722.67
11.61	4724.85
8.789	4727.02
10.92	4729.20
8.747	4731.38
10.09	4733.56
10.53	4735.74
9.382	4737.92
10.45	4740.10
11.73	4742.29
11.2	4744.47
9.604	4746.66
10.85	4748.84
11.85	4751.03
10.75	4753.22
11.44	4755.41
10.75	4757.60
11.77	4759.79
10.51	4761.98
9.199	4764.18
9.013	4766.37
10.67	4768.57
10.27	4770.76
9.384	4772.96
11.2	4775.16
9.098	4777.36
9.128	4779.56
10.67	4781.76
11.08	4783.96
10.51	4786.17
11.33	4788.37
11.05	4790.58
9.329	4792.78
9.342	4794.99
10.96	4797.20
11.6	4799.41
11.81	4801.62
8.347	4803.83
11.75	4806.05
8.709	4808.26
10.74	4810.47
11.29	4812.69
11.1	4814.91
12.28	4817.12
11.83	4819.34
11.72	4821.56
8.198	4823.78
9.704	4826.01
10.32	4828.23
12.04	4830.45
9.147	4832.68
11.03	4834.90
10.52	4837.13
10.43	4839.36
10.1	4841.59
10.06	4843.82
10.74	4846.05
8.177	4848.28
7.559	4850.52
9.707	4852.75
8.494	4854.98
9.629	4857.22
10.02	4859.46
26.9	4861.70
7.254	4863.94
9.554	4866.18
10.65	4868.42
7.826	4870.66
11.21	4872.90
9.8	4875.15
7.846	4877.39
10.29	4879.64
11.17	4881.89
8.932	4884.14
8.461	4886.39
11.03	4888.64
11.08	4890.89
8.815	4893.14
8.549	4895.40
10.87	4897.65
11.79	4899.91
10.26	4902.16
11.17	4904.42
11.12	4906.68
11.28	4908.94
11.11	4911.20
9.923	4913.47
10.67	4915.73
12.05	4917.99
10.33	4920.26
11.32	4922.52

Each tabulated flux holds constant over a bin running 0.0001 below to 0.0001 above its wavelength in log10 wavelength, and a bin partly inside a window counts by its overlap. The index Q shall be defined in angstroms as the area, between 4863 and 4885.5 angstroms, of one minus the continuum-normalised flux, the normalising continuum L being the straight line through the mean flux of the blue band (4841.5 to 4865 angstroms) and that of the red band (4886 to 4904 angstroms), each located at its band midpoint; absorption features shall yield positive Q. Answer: 2.3 angstroms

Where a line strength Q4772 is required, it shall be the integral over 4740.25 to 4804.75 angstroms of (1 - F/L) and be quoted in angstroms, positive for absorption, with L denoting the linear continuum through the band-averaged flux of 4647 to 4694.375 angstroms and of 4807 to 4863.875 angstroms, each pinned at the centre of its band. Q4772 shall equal 2.0 angstroms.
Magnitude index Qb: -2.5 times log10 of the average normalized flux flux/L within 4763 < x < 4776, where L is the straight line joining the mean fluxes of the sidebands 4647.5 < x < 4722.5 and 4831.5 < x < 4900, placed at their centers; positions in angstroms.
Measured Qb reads 0.08 mag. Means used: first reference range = 11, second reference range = 10.2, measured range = 9.93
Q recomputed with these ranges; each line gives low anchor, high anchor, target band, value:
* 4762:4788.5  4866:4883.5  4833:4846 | -0.6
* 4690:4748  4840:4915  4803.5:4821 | -0.5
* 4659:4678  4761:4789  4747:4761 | -1.1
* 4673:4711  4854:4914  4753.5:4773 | 0.9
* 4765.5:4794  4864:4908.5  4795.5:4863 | -4.7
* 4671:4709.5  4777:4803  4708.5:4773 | 1.3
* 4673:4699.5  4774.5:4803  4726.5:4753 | 1.0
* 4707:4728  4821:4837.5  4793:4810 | 0.3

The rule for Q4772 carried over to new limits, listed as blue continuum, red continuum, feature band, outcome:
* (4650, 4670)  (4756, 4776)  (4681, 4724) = -3.0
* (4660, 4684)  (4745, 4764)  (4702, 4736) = 0.0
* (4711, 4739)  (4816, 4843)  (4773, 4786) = 0.5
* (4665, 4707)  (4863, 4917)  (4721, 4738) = 0.6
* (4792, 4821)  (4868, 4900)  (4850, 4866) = -2.0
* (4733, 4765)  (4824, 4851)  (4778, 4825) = -1.5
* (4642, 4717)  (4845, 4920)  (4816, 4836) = -0.2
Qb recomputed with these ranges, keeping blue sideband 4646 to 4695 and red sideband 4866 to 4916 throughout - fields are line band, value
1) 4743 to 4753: -0.024 mag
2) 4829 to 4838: -0.033 mag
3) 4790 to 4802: -0.011 mag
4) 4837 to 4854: 0.078 mag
